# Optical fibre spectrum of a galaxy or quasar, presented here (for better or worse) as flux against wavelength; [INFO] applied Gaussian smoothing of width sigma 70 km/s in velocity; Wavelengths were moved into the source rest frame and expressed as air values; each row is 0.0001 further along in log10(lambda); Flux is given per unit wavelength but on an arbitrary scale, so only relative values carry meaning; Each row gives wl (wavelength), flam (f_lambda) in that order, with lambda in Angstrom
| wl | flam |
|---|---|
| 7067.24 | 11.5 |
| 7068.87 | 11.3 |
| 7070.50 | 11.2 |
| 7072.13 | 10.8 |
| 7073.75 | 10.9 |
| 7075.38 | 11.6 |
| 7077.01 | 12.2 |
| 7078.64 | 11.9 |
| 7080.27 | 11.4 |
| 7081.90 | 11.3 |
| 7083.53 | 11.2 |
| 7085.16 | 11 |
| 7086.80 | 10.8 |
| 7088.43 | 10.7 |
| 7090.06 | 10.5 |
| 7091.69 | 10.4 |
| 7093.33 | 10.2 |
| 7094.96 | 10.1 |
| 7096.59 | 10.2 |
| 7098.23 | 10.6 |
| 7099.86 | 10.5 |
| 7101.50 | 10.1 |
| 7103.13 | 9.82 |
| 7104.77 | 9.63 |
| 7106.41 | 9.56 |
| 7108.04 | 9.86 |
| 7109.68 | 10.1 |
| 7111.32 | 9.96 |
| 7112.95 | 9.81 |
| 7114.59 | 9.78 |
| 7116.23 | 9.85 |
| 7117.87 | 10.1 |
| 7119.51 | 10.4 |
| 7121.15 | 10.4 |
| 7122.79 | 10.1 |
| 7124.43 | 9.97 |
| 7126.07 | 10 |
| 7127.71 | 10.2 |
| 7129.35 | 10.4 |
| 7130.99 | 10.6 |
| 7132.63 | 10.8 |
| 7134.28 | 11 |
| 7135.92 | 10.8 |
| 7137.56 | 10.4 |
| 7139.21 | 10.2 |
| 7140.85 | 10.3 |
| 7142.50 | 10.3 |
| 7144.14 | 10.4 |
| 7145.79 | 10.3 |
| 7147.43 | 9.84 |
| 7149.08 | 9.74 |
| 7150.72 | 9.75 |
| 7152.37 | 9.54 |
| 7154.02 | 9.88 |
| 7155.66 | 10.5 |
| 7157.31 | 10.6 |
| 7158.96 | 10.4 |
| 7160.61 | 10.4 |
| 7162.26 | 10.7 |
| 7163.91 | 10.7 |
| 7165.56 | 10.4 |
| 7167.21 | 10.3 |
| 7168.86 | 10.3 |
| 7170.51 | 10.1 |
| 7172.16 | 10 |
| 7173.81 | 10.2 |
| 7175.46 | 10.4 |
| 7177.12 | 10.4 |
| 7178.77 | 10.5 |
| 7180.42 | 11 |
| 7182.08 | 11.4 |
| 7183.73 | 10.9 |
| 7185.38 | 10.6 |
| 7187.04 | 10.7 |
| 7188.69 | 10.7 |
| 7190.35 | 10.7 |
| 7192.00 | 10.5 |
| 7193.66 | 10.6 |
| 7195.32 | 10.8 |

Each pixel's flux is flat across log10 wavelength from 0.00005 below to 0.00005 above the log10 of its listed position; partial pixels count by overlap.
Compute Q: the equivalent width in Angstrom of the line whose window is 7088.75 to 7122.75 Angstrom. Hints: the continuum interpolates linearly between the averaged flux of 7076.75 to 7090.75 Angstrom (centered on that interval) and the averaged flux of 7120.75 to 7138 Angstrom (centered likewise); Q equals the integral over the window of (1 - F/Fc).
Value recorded 2.3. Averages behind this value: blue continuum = 11.2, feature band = 10.1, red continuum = 10.4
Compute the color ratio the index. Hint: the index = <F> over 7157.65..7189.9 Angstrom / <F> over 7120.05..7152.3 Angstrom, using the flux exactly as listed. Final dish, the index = 1.03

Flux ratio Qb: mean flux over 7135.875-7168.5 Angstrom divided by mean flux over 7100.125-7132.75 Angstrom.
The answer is 1.0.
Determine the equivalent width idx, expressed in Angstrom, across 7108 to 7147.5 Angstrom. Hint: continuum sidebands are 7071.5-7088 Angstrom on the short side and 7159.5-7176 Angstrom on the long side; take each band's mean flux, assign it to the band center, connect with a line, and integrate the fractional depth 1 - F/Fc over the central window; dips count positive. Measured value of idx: 1.9 Angstrom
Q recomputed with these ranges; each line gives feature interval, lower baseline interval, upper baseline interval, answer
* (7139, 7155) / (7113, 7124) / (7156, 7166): 0.5 Angstrom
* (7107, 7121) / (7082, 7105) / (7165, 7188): 0.6 Angstrom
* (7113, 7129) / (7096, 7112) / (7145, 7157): -0.1 Angstrom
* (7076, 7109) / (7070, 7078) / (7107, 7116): 0.1 Angstrom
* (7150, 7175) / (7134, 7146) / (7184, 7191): 0.7 Angstrom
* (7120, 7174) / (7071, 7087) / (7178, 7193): 3.4 Angstrom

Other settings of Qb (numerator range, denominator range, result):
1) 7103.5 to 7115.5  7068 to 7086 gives 0.87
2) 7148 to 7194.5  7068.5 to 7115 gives 0.98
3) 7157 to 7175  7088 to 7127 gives 1.03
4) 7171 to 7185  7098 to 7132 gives 1.05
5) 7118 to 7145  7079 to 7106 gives 0.99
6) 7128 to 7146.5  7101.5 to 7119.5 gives 1.06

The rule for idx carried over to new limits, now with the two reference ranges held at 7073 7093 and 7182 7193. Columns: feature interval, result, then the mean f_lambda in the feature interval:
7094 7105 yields 0.90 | 10.2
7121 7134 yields 0.75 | 10.3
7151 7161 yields 0.62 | 10.2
